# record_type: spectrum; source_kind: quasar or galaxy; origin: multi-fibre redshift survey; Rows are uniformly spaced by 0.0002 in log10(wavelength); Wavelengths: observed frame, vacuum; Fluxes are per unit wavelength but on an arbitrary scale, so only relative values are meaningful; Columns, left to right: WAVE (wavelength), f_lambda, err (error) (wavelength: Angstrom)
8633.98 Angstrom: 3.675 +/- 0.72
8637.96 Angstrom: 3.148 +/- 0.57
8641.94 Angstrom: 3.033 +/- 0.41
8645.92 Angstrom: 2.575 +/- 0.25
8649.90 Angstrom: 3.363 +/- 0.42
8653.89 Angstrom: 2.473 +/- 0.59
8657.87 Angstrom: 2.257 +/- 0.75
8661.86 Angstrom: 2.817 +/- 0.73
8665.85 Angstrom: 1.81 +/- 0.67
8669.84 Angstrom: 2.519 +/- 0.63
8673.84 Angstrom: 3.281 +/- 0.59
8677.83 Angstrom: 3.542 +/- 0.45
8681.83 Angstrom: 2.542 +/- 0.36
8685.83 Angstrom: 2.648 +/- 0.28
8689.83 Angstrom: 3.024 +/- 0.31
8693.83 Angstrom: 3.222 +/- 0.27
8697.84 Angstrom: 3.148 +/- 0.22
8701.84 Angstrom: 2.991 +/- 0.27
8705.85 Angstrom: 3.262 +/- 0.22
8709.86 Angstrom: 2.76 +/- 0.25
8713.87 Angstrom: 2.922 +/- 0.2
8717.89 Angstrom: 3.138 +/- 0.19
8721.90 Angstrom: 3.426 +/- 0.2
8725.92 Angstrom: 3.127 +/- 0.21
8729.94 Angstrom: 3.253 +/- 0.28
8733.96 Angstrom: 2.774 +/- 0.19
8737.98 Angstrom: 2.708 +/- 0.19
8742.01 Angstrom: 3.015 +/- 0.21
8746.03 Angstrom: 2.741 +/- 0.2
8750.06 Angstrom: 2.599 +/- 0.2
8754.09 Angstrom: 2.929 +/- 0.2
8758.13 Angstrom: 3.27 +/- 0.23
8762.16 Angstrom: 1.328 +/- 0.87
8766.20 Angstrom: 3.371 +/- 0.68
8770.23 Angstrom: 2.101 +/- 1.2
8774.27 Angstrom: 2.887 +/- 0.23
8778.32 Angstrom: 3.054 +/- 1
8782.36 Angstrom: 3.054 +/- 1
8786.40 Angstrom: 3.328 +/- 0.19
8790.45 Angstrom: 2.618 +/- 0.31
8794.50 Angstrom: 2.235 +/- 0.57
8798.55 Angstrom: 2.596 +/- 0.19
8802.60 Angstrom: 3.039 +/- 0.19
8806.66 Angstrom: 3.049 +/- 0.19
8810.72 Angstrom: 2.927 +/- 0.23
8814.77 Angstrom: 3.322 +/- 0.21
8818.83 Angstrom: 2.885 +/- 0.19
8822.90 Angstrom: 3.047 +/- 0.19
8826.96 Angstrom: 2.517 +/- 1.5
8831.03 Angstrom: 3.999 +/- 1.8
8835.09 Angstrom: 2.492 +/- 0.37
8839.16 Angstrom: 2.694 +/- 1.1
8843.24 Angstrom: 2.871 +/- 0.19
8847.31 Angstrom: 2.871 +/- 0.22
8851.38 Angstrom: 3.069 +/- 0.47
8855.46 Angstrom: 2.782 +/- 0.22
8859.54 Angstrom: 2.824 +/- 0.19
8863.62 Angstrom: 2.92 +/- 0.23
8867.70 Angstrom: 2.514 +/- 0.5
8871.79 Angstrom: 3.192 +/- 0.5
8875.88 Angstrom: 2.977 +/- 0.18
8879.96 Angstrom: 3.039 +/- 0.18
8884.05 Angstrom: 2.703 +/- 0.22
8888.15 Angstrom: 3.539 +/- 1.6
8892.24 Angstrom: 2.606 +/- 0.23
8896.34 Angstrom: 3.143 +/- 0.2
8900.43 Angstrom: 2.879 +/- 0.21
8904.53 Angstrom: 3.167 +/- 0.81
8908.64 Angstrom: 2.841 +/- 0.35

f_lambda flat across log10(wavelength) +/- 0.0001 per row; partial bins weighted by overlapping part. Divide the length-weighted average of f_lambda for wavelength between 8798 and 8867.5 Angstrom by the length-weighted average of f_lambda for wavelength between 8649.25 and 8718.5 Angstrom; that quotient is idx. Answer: 1.03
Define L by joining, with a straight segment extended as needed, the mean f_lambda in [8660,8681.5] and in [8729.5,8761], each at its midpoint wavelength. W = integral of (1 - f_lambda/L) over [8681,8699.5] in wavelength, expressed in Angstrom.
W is -0.9 Angstrom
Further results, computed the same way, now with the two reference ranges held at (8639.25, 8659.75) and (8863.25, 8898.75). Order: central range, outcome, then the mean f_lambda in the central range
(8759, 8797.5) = 2.5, 2.68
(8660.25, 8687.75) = 0.4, 2.74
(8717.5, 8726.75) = -1.4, 3.26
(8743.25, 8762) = 0.7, 2.74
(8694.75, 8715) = -1.6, 3.03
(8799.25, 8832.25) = -1.7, 3.06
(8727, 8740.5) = -0.5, 2.93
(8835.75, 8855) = 0.6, 2.84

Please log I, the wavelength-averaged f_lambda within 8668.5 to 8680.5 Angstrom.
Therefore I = 3.11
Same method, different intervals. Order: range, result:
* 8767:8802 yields 2.77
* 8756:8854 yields 2.86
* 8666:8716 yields 2.95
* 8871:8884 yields 3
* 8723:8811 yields 2.82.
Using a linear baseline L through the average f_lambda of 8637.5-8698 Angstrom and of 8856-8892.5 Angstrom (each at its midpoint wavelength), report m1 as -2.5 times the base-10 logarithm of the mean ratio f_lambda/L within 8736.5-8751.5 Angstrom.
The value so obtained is 0.034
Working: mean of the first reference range 2.82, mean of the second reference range 2.93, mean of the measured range 2.77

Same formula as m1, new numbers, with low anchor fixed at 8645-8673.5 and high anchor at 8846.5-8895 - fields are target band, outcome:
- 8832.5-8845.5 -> 0.05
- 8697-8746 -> -0.13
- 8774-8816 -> -0.04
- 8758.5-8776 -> 0.11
